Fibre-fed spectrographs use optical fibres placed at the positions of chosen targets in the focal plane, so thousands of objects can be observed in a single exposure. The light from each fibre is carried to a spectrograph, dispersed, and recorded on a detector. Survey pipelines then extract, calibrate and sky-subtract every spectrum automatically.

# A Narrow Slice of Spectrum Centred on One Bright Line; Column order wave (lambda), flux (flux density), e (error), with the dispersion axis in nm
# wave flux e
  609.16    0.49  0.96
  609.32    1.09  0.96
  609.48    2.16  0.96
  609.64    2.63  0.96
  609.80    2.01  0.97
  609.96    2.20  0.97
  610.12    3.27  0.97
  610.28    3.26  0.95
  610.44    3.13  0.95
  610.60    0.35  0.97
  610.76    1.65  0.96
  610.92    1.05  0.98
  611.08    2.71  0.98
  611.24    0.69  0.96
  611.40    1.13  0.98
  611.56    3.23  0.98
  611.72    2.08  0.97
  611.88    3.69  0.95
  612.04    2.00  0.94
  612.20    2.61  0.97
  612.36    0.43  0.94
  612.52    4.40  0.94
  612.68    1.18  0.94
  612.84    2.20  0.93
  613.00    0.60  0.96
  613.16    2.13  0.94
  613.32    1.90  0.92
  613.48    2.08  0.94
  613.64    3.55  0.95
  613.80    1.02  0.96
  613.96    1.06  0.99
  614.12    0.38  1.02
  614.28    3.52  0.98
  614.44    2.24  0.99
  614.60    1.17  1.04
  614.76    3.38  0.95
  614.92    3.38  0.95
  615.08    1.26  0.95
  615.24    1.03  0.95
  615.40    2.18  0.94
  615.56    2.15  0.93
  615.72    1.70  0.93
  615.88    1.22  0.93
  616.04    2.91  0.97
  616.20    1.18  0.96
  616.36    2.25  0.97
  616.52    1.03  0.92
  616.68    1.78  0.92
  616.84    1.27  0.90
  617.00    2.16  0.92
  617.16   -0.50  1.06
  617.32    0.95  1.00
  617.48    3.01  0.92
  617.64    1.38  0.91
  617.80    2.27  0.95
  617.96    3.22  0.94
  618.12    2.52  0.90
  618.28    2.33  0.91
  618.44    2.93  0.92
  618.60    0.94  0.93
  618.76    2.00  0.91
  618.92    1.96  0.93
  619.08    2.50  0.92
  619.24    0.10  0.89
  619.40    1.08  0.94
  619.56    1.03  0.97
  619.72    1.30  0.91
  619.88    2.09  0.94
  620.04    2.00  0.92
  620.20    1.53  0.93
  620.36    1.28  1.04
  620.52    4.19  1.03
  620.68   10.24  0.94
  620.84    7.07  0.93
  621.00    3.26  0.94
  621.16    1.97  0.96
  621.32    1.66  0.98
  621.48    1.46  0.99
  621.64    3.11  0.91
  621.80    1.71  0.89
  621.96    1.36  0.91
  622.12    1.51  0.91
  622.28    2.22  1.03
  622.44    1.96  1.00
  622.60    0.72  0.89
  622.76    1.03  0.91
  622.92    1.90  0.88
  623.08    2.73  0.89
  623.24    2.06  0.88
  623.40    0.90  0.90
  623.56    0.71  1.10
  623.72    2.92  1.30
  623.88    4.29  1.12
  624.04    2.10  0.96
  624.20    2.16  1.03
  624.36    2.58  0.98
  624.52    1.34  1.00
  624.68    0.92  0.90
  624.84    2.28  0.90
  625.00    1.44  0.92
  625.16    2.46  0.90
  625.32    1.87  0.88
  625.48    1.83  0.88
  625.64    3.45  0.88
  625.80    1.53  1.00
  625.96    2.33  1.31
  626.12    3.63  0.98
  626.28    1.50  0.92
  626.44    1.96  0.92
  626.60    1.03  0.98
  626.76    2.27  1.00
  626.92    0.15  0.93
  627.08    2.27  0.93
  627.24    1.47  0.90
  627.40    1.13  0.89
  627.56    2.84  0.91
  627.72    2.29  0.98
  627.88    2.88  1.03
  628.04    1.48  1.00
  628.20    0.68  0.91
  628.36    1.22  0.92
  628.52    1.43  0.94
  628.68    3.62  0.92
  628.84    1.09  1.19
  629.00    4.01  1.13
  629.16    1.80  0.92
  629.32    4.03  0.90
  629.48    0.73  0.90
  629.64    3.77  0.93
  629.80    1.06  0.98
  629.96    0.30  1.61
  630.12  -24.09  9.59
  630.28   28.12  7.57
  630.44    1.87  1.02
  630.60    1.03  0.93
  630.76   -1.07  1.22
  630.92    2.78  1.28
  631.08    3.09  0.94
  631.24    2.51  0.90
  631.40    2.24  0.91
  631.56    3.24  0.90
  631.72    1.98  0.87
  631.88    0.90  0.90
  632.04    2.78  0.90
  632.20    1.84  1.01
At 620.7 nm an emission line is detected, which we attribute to H-beta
